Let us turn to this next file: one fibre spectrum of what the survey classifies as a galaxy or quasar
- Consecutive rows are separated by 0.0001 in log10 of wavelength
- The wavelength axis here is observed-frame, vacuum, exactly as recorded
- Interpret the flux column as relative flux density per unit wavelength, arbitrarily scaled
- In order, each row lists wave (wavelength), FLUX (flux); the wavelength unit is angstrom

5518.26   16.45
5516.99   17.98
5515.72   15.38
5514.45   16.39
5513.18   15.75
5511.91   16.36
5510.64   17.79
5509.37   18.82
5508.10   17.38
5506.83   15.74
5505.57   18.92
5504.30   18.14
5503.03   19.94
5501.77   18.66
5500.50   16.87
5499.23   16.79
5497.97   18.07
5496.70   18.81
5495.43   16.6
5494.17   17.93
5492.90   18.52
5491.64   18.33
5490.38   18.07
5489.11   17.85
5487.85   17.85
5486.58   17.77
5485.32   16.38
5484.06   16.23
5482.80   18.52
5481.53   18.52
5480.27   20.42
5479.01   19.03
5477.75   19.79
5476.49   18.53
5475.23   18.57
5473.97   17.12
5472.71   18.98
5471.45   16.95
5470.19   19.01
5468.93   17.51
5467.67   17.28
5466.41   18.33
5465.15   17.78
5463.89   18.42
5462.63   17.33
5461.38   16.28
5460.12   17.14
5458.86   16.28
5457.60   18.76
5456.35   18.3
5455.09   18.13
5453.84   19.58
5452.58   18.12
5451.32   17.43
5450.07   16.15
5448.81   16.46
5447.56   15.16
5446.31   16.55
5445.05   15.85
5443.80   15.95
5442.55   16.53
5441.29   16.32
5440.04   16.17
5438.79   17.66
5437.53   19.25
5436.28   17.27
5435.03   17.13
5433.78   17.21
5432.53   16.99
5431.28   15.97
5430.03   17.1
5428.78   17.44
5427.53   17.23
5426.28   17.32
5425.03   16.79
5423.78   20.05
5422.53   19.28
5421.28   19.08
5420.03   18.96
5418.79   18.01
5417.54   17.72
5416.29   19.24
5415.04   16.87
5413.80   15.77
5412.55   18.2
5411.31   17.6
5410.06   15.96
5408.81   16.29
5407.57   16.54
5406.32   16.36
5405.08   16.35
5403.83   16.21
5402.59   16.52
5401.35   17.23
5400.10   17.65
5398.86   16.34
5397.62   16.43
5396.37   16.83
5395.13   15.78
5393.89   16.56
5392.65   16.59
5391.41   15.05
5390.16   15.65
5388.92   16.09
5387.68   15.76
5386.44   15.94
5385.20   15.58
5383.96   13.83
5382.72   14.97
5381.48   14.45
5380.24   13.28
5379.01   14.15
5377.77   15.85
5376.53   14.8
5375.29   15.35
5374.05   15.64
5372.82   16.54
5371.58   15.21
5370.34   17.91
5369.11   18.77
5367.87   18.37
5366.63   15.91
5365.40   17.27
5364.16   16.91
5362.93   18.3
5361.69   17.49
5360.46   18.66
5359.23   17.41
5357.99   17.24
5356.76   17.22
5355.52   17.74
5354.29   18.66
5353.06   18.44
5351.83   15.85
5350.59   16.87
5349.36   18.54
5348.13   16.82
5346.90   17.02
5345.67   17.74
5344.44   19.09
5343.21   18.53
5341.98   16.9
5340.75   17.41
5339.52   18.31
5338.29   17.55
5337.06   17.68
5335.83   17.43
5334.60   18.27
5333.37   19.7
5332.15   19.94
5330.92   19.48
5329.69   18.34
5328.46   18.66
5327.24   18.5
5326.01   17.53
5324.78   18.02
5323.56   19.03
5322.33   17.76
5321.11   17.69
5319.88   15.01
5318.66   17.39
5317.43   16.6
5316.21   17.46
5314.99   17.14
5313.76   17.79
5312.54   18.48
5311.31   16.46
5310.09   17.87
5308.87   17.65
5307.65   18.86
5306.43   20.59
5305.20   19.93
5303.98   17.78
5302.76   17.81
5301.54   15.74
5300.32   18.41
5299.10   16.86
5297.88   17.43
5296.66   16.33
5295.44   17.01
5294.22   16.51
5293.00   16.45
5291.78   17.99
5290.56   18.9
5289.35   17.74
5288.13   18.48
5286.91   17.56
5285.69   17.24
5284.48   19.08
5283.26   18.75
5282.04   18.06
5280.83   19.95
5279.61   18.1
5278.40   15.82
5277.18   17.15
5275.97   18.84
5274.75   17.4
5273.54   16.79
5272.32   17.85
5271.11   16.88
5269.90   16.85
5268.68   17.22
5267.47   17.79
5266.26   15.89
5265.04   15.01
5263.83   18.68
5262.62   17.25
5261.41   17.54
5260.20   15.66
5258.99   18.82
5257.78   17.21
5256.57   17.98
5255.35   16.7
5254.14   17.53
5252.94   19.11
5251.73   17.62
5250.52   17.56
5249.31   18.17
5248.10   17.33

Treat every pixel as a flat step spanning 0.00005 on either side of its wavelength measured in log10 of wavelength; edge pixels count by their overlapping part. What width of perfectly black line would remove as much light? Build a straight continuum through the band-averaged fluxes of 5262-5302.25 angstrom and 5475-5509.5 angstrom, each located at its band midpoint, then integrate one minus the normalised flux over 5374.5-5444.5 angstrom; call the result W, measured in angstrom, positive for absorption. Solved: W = 4.76 angstrom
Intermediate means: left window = 17.5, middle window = 16.6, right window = 18.1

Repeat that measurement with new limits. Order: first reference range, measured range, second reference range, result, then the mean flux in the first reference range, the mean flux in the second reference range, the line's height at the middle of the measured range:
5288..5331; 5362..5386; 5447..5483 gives 2.5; 17.7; 17.9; 17.8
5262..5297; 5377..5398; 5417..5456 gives 2.4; 17.5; 17.4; 17.4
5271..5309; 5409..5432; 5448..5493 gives 0.3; 17.8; 17.9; 17.9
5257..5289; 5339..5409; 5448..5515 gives 4.1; 17.5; 17.8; 17.7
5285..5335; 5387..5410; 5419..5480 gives 1.8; 17.9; 17.6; 17.7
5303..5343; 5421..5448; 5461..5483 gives 1.5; 18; 18.3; 18.2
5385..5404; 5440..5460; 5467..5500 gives 0.4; 16.3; 18.1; 17.4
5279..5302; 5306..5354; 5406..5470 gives -0.7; 17.7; 17.4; 17.6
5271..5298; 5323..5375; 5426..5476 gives -0.6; 17.7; 17.3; 17.5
